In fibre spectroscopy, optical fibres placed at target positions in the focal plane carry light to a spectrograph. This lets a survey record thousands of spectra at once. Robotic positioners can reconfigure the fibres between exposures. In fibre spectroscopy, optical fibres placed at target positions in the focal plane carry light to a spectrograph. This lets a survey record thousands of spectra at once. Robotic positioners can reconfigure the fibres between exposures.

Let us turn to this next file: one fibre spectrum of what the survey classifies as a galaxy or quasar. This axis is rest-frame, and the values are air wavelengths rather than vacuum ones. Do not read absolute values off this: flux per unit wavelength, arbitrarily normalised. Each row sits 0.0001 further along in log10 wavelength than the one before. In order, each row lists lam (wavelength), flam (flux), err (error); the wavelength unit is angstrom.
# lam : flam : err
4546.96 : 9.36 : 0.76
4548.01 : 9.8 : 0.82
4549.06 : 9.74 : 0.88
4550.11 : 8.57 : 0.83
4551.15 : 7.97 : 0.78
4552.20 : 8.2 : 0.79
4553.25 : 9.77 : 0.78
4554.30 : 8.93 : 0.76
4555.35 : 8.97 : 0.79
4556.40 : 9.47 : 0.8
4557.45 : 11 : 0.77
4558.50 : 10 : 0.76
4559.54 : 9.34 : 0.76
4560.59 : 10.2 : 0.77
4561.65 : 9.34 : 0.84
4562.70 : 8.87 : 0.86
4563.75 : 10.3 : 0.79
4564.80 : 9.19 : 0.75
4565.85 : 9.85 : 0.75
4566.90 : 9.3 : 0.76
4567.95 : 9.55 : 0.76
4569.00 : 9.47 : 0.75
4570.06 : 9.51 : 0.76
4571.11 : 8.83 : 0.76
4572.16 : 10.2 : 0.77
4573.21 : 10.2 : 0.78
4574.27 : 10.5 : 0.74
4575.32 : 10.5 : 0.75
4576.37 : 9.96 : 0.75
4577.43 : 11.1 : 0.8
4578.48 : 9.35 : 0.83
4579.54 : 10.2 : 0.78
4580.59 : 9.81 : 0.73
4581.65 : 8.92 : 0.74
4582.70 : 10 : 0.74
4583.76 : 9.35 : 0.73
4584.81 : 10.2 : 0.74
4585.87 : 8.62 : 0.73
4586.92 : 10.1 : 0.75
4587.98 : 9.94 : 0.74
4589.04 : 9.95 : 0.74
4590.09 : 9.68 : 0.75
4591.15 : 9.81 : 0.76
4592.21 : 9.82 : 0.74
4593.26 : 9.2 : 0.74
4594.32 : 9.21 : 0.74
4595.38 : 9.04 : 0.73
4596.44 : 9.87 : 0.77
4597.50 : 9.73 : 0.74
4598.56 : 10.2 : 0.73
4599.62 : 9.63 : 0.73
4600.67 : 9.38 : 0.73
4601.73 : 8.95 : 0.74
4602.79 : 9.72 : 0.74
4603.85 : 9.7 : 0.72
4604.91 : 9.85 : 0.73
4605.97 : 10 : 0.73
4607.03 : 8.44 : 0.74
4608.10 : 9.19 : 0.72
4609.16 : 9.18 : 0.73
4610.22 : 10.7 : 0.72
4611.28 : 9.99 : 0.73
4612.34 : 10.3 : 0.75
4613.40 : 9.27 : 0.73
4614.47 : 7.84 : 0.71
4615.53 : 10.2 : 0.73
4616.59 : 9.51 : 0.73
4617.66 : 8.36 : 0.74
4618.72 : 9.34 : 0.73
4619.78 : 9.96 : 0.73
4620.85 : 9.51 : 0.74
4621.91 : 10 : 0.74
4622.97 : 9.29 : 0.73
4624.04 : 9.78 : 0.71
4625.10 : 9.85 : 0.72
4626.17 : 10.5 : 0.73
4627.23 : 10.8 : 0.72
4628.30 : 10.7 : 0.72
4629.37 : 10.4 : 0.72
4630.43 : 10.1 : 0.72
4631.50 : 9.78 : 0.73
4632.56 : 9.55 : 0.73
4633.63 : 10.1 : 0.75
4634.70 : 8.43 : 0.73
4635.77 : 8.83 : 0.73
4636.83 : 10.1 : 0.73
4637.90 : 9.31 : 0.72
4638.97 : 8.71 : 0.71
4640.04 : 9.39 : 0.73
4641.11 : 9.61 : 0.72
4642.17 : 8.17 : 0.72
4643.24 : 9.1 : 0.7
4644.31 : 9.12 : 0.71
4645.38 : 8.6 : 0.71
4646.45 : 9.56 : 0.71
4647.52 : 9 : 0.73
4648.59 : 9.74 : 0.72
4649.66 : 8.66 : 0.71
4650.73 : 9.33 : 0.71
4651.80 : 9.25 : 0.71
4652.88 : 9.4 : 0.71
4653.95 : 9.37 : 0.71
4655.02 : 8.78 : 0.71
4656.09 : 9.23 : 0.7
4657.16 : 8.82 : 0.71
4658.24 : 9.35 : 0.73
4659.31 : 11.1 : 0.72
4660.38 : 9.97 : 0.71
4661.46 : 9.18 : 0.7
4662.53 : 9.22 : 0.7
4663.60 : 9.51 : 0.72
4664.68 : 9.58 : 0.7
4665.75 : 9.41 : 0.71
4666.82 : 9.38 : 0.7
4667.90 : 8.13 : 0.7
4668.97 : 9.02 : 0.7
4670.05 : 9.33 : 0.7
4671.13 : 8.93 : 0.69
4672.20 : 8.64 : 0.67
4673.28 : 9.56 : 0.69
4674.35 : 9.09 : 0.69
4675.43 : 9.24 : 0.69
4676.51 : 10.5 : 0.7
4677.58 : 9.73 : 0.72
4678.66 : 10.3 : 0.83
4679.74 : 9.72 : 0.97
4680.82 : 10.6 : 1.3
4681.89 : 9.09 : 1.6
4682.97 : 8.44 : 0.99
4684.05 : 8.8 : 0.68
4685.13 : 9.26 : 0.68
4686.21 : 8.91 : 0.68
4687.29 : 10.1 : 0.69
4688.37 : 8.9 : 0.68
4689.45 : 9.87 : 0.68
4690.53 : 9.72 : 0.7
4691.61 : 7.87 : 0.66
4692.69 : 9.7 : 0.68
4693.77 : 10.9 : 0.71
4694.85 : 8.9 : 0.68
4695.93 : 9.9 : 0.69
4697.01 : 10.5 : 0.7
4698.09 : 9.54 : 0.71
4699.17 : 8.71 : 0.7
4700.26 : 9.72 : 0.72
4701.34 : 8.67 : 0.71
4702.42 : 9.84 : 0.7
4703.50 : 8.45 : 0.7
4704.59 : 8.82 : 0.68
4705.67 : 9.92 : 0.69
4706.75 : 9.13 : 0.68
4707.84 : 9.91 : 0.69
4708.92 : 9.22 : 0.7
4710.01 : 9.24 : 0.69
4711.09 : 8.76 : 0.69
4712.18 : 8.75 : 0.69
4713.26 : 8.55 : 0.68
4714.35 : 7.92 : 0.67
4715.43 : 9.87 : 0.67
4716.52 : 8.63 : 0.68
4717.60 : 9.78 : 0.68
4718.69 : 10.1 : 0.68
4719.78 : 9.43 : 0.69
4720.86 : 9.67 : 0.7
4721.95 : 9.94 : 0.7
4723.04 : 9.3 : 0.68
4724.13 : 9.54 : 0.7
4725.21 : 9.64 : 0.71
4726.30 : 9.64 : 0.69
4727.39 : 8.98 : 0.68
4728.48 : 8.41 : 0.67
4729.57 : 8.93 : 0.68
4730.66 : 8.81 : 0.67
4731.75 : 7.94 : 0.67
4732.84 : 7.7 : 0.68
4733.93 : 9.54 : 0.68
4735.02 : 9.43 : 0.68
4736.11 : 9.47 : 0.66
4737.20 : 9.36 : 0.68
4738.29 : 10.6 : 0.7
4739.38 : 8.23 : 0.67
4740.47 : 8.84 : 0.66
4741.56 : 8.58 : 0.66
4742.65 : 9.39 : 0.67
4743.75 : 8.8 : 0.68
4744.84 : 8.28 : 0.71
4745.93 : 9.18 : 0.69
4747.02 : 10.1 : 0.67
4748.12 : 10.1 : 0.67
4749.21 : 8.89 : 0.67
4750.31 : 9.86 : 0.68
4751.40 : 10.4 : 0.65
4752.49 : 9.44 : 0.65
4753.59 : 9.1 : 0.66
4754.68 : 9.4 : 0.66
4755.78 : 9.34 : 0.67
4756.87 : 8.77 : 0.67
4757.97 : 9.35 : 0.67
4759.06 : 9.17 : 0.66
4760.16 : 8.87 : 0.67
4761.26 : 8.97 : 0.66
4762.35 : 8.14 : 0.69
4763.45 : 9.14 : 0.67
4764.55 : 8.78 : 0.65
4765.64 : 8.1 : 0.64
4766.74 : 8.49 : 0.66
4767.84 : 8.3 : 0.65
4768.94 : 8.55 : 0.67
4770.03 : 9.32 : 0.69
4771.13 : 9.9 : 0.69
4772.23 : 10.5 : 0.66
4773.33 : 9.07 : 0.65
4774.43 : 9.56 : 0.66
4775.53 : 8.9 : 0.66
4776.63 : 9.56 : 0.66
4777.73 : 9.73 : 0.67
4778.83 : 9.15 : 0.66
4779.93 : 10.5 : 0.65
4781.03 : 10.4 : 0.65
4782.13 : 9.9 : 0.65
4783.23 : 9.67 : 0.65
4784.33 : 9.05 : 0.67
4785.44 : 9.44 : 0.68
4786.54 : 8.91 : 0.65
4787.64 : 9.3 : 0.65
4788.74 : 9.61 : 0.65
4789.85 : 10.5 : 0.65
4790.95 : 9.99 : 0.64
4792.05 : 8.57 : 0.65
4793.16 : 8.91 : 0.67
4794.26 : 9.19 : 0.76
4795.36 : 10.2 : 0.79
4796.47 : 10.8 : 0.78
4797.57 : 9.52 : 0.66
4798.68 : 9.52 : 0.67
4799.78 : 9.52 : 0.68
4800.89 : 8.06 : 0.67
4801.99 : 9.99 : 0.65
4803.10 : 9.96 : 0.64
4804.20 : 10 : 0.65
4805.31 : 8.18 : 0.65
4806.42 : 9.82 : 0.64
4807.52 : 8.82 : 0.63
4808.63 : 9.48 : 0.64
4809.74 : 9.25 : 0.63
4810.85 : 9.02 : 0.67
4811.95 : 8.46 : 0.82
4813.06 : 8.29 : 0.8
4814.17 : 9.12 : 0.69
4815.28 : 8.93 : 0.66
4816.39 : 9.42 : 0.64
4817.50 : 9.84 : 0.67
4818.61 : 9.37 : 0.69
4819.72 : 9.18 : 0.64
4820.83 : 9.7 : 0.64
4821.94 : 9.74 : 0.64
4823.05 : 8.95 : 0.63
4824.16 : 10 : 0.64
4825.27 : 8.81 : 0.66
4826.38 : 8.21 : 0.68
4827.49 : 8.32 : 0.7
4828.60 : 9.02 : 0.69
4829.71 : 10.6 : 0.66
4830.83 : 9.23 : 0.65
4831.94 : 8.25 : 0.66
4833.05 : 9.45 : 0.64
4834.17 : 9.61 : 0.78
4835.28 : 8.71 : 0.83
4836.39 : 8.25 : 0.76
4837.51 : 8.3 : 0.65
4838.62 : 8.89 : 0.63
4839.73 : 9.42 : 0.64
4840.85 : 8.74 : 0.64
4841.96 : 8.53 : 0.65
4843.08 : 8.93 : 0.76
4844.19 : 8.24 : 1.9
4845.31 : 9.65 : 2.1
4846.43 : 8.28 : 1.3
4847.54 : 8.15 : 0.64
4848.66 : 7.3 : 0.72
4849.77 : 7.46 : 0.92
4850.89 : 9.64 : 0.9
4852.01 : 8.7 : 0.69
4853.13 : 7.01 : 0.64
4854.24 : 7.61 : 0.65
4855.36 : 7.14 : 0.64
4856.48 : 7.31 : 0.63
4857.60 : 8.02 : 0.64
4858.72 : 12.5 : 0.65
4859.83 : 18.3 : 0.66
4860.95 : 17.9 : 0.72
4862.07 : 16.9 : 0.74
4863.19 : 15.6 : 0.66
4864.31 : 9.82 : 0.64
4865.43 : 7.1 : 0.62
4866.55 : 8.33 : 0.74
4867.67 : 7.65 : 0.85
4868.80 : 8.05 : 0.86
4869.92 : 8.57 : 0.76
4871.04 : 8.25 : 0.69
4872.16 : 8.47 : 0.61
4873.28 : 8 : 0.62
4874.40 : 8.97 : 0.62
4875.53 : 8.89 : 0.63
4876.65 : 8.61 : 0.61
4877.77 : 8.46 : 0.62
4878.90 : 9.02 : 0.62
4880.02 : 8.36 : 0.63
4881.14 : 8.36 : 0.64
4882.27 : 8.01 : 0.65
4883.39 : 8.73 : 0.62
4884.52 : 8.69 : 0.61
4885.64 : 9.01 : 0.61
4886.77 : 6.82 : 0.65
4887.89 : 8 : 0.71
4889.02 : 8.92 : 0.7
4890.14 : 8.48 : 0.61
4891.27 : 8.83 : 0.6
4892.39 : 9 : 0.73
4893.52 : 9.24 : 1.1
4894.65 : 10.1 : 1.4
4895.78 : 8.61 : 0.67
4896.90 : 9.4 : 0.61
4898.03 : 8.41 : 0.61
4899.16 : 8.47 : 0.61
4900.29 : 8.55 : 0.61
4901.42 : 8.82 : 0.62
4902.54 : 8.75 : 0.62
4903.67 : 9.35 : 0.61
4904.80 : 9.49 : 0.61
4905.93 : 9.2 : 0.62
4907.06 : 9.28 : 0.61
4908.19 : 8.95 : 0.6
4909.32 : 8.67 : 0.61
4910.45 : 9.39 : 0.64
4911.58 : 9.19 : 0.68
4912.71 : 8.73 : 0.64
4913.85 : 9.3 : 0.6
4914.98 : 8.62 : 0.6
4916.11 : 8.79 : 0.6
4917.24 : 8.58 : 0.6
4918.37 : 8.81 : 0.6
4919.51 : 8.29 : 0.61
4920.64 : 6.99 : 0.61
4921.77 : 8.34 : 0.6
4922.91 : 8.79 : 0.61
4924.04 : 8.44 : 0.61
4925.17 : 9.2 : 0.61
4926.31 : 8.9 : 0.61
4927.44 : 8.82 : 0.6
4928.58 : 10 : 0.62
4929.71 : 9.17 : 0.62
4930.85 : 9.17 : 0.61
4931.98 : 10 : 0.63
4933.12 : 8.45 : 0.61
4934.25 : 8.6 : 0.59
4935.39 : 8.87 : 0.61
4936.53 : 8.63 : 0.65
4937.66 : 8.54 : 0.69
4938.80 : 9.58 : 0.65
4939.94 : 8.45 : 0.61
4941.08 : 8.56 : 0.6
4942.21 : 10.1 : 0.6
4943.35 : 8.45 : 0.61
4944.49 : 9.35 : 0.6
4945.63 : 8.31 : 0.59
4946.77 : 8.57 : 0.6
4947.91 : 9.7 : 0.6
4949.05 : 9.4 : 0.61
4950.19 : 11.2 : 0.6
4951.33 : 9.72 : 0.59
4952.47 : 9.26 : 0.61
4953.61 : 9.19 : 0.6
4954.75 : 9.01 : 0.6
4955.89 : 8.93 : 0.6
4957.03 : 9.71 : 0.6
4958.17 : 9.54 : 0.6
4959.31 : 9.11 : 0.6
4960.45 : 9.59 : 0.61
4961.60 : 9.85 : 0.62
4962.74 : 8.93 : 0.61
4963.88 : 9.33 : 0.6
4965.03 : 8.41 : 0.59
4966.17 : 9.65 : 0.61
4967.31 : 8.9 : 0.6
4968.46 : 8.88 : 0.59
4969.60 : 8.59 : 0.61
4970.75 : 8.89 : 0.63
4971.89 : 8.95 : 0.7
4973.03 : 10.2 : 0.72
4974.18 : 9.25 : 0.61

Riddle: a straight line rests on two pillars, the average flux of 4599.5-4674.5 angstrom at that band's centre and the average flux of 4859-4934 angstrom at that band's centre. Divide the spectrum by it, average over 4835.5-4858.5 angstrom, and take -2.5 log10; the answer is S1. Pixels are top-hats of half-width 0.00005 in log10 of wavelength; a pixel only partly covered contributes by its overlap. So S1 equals 0.11 mag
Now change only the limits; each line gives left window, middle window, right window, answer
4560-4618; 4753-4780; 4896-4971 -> 0.02 mag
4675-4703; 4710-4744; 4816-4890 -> 0.04 mag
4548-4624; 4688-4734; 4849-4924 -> 0.02 mag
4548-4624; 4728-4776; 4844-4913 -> 0.03 mag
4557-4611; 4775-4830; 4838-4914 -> -0.01 mag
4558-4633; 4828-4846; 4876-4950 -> 0.01 mag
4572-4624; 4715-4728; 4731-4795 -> -0.02 mag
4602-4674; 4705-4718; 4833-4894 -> 0.02 mag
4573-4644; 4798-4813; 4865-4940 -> -0.02 mag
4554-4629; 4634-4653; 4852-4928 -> 0.05 mag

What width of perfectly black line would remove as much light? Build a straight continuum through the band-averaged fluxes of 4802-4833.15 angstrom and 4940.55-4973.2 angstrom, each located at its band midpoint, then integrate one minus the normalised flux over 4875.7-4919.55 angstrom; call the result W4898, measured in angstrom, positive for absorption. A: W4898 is 2.10 angstrom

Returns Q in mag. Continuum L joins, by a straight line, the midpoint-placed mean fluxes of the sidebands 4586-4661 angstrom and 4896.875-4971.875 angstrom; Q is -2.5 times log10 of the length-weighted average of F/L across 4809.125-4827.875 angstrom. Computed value 0.012 mag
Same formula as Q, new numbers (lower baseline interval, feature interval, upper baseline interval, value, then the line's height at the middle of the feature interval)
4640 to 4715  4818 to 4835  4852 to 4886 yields 0.03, 9.51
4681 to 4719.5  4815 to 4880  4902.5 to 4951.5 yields -0.03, 9.09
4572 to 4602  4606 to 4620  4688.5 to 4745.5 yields 0.03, 9.66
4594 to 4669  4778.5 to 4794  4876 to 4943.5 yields -0.05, 9.1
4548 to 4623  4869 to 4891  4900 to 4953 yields 0.08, 9.07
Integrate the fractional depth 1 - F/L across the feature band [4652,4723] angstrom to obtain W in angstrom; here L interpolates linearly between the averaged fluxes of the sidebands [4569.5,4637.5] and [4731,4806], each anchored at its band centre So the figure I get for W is 1.0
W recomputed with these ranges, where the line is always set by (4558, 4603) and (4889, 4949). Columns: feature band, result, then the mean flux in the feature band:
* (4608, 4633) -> -0.4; 9.77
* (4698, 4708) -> 0.2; 9.23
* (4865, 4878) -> 1.1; 8.29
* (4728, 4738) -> 0.5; 8.89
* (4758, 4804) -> -0.7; 9.37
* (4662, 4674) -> 0.4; 9.16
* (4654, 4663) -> 0.1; 9.45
